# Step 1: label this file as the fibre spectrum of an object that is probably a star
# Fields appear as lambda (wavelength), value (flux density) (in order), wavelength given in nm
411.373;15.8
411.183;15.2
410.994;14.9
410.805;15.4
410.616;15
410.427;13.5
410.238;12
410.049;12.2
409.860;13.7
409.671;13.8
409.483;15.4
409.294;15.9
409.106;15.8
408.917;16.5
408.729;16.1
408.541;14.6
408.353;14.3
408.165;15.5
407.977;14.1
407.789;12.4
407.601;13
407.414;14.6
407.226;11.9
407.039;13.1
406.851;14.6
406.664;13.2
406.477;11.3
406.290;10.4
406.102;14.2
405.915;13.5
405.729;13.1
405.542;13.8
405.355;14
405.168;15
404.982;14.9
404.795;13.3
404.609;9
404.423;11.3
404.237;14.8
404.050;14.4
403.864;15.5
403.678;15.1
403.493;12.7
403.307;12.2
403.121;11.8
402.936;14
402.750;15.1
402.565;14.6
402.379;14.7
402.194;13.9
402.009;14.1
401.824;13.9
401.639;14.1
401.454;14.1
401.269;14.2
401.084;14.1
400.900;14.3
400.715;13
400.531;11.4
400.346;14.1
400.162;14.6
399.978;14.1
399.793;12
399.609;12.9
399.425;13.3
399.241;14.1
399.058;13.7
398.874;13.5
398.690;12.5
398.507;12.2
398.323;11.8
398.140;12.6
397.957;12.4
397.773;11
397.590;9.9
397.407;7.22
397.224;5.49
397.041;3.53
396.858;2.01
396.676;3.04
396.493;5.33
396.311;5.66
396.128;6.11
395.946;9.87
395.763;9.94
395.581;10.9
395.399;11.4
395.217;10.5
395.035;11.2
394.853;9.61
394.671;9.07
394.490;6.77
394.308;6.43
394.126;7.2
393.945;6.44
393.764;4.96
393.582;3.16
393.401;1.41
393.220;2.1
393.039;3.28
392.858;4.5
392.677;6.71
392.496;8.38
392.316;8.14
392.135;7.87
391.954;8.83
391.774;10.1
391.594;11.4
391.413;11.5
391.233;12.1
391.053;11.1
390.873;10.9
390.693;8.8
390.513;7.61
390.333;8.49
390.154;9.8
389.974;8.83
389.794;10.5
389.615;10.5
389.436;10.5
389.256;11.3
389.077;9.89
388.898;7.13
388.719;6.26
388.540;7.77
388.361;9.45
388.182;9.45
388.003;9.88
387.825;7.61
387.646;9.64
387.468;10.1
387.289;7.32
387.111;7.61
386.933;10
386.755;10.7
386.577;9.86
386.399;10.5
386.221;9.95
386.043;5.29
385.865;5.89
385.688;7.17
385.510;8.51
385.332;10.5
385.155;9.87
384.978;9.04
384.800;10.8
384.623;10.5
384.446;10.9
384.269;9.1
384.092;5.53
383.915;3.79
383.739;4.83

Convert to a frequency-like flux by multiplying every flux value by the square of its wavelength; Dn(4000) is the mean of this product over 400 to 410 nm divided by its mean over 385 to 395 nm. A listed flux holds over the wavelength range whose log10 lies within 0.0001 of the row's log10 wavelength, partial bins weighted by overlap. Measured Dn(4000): 1.79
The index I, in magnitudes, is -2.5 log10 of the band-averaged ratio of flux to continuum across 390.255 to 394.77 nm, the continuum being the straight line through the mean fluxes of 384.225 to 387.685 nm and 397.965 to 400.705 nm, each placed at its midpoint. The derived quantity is 0.414 mag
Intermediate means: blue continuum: 9.16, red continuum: 13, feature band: 7.49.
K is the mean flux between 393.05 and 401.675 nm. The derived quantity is 9.7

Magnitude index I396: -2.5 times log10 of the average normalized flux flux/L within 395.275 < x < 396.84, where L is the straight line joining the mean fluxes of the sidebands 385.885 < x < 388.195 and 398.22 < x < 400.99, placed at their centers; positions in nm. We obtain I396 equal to 0.49 mag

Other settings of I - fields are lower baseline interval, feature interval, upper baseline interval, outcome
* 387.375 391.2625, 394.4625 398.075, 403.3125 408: 0.33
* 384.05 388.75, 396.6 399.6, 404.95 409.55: 0.18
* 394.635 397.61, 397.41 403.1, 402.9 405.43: -0.25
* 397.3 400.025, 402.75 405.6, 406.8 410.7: -0.02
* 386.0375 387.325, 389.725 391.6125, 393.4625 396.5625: -0.17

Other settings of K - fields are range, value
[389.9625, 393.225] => 8.6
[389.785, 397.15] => 7.65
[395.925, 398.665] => 7.95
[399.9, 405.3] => 13.7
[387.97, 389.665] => 9.16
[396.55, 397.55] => 4.59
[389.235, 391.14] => 9.79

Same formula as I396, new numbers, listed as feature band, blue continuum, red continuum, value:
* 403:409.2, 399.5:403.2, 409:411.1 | 0.03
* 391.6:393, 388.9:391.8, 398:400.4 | 0.34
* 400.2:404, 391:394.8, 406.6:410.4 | -0.23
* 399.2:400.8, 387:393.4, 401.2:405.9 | -0.07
